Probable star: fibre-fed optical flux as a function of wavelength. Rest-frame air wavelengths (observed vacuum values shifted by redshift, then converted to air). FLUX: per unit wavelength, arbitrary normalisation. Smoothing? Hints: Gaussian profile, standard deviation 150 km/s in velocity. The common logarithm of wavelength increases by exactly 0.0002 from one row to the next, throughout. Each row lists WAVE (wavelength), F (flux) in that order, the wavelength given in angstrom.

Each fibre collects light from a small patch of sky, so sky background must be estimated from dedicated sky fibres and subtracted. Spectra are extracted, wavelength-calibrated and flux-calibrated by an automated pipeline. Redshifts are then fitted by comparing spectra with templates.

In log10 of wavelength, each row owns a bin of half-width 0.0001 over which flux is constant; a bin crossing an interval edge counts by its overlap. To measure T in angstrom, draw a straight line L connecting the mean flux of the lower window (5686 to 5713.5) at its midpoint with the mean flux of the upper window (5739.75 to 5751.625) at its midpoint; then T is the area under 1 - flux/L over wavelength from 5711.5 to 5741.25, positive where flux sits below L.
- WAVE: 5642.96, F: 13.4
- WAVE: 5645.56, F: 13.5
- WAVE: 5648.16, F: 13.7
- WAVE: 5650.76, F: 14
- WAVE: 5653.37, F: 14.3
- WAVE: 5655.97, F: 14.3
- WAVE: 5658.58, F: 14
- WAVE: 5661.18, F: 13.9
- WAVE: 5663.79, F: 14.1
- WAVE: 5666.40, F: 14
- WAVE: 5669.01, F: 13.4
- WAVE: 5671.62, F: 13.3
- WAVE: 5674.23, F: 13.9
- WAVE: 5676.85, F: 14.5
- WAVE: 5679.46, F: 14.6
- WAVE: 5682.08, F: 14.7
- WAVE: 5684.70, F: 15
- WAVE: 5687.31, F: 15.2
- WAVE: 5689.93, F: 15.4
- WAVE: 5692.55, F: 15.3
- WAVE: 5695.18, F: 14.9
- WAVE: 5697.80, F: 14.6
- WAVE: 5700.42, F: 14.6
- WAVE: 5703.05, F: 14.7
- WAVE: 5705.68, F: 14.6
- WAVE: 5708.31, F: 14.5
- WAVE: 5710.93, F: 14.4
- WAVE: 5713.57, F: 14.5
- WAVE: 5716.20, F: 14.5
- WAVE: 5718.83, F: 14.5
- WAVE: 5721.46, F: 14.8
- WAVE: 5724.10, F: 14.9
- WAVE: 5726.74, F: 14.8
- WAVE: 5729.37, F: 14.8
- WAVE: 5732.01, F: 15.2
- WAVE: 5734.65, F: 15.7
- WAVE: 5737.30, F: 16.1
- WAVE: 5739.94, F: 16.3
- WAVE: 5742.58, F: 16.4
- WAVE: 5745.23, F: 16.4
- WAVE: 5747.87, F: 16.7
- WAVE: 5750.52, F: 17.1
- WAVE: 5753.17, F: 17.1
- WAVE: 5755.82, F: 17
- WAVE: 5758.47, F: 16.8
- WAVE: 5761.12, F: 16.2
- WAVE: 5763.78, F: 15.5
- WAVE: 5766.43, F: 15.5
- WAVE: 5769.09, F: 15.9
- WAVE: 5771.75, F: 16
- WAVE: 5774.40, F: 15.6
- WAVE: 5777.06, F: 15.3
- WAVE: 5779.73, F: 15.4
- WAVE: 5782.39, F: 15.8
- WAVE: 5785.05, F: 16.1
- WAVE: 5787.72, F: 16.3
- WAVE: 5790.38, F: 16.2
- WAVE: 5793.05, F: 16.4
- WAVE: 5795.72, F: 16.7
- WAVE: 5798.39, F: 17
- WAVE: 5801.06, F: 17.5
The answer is 1.4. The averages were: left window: 14.8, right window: 16.6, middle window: 15.1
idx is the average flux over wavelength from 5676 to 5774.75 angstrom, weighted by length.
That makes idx 15.4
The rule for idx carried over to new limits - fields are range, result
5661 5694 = 14.4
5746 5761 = 16.9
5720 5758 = 16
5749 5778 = 16.2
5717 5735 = 14.9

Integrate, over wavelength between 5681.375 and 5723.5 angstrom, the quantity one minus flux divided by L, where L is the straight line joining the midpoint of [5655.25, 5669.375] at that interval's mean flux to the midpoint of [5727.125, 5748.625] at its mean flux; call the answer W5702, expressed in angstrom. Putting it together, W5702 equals 0.6 angstrom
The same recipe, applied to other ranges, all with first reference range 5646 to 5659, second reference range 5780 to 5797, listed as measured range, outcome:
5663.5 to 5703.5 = 0.00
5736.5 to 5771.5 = -1.64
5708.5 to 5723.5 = 0.48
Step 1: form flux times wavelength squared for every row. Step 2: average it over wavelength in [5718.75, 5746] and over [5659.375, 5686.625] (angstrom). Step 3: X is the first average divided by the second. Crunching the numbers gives 1.11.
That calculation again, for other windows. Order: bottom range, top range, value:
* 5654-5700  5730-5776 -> 1.15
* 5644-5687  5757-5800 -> 1.18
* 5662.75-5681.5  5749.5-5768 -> 1.21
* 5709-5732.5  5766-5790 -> 1.10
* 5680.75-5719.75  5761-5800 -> 1.11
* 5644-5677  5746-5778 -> 1.21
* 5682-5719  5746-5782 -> 1.12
